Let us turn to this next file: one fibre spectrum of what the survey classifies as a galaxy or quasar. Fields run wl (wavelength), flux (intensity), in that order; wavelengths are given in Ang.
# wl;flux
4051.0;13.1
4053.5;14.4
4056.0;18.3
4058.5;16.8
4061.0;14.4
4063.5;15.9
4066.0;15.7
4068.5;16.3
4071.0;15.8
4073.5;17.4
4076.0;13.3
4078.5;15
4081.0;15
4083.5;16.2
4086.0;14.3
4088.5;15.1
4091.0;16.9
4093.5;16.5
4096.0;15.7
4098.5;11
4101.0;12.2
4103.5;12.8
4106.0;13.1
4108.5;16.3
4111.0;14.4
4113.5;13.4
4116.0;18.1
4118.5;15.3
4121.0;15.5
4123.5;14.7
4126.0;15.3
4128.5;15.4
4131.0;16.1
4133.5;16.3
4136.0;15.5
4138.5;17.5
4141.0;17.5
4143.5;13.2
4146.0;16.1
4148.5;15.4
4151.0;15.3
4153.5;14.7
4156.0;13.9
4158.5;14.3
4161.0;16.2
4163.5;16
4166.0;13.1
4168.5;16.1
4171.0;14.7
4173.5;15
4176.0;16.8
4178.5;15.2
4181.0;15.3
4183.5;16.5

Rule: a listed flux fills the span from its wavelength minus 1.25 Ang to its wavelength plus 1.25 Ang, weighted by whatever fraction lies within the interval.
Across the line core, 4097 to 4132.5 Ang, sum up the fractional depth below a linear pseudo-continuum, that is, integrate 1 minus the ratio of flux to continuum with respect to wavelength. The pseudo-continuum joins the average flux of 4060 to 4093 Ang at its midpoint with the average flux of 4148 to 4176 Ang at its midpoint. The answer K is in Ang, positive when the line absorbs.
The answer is 1.71 Ang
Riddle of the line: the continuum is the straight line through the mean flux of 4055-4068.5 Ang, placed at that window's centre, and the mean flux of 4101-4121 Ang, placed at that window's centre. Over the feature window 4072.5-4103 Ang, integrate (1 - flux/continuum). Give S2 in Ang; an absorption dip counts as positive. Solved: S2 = 1.1 Ang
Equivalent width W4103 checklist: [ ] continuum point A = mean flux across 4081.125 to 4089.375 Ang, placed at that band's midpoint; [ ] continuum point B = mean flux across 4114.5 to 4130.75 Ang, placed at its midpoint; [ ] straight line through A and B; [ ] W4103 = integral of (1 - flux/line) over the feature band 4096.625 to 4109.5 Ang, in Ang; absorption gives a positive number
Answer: 1.9 Ang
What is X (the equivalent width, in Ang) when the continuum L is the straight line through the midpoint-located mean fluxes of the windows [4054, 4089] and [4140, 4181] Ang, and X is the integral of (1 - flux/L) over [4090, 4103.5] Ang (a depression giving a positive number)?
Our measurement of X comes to 1.1 Ang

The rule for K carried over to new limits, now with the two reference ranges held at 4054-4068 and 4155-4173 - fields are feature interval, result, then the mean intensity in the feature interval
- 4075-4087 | 0.82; 14.8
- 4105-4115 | 0.72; 14.4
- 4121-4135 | -0.20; 15.6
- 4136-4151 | -0.68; 15.8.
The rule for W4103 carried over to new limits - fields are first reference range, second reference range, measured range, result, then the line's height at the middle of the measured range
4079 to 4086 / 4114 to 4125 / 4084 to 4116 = 2.1 Ang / 15.5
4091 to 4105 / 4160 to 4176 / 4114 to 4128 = -1.2 Ang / 14.4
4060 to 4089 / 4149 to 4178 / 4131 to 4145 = -0.8 Ang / 15.2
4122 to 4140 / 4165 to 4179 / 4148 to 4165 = 0.4 Ang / 15.4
